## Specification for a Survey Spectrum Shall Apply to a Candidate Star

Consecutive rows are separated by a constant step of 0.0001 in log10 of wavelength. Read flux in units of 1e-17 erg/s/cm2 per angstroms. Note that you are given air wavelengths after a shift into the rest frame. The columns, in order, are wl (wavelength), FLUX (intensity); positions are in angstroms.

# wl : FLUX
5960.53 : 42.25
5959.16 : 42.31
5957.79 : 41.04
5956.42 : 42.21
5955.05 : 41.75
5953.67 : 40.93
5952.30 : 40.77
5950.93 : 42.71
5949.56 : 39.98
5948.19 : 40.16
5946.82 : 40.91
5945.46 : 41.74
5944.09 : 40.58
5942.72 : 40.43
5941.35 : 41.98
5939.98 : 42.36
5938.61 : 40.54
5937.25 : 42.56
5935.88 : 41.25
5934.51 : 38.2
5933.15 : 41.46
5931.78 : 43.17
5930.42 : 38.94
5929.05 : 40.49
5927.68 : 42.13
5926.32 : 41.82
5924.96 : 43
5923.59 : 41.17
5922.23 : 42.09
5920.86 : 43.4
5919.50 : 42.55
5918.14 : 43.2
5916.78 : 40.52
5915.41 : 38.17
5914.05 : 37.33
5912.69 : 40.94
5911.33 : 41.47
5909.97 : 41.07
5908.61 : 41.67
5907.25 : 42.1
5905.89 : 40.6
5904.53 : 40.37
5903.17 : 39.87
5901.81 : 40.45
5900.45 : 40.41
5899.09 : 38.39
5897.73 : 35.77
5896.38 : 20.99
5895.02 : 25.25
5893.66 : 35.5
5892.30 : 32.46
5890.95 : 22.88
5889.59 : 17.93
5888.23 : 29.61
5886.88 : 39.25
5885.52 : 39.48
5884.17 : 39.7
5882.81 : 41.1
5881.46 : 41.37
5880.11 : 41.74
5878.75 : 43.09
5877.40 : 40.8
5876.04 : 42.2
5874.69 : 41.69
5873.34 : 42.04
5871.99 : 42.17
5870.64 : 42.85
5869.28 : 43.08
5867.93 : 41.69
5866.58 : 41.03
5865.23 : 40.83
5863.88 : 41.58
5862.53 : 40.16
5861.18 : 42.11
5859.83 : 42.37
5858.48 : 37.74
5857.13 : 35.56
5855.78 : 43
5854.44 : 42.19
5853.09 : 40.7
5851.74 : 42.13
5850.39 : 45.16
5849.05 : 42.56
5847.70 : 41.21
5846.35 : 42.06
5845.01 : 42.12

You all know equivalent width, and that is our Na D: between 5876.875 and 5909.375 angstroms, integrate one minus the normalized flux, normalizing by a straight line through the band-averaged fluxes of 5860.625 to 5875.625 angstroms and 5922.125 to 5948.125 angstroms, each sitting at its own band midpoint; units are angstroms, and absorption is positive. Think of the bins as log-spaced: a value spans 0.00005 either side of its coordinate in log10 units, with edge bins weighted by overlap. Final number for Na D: 4.1 angstroms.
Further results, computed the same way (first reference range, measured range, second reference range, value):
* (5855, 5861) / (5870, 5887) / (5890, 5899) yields -3.8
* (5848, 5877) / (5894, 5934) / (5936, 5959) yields 1.8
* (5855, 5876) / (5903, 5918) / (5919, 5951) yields 0.3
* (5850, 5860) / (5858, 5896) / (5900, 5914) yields 2.5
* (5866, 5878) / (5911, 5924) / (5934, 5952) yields 0.1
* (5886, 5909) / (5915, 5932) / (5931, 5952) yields -1.4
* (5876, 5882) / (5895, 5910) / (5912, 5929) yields 1.4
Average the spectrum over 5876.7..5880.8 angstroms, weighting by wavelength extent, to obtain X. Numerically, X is 41.8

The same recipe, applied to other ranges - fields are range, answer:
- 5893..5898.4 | 29.4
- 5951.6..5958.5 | 41.3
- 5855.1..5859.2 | 38.9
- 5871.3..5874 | 42.2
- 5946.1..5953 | 41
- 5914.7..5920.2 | 41.1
